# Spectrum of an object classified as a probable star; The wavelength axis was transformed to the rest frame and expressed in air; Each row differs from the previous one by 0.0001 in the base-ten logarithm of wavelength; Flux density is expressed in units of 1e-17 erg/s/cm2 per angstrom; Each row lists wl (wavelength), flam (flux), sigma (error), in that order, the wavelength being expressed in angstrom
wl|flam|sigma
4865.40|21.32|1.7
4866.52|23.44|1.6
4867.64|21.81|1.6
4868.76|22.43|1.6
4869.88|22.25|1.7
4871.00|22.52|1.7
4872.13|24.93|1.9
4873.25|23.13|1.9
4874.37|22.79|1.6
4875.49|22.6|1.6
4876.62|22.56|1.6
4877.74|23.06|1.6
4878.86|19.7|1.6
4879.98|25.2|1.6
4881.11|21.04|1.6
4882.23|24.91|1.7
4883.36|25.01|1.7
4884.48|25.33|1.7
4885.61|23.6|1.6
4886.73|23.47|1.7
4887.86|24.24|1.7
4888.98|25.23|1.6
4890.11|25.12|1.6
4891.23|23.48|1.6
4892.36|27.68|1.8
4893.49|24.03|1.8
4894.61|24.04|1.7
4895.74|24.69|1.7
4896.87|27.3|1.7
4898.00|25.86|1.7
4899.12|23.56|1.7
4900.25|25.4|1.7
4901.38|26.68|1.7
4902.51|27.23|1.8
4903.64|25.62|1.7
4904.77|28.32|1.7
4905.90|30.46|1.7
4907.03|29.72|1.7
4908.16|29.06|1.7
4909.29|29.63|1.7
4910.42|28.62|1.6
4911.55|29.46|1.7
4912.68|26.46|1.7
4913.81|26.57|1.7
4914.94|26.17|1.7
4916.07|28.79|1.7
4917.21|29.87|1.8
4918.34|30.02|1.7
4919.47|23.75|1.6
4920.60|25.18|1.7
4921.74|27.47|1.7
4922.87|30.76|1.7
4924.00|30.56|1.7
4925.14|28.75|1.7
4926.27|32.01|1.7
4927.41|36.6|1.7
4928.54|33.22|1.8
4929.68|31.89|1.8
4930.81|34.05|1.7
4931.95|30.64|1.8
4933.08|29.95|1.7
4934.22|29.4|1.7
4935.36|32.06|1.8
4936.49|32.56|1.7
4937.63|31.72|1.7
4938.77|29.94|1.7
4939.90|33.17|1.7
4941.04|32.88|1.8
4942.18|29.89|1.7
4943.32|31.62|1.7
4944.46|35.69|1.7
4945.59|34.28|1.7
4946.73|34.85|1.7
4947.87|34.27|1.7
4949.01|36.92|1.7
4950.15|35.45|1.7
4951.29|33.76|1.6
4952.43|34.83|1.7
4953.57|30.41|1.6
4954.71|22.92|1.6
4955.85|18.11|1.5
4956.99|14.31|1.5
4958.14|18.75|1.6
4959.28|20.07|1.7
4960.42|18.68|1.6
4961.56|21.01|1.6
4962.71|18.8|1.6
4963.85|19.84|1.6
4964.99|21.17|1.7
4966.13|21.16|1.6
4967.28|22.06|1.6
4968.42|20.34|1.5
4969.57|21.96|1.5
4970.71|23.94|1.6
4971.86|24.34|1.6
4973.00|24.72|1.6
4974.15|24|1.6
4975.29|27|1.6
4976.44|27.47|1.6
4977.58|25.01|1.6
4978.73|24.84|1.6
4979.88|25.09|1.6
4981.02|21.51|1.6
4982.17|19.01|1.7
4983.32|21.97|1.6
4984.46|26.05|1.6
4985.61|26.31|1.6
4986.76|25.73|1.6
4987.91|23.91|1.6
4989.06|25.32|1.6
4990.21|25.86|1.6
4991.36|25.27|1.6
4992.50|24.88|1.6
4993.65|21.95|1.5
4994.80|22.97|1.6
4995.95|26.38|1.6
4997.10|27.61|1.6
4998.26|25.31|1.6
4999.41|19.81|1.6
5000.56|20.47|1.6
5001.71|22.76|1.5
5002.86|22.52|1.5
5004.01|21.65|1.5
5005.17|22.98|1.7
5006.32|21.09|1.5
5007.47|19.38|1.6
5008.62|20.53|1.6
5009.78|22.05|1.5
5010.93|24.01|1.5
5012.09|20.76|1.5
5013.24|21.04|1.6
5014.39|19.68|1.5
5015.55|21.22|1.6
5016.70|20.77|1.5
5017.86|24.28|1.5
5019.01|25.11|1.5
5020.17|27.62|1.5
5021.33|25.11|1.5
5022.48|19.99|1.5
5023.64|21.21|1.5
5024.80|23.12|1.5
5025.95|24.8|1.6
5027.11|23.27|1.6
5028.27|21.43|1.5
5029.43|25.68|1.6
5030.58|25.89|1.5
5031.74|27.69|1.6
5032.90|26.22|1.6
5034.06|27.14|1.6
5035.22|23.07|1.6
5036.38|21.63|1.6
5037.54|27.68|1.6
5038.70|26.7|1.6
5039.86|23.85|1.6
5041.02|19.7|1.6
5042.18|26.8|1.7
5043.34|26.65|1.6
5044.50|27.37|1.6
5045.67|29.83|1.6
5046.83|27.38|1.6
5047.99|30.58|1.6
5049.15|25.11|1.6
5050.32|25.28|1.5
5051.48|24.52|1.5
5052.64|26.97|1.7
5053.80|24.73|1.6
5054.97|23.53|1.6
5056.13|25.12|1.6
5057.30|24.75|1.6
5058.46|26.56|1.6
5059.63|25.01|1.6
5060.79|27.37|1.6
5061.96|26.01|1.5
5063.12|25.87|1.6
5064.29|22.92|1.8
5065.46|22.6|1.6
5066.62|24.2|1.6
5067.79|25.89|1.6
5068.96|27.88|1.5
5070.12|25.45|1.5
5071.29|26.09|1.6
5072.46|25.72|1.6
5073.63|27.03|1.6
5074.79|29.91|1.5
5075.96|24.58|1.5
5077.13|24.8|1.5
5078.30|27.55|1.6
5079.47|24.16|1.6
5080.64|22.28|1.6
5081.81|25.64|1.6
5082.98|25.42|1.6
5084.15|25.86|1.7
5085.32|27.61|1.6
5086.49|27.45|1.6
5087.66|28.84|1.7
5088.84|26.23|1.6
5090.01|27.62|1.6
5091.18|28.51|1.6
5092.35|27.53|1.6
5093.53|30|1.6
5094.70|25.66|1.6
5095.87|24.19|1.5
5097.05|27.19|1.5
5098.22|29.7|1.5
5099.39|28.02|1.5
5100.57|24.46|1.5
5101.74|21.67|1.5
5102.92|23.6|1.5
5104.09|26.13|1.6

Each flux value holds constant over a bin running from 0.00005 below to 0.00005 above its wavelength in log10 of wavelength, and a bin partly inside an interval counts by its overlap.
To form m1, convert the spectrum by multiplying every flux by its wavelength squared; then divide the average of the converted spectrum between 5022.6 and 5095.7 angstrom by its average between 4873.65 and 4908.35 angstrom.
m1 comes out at 1.1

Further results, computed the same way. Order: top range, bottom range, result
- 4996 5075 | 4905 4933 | 0.87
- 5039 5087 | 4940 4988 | 1.04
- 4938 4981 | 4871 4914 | 1.06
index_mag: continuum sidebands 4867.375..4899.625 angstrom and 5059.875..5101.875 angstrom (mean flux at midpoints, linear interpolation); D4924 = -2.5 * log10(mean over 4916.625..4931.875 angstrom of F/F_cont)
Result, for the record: -0.238 mag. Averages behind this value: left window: 23.9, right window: 26.2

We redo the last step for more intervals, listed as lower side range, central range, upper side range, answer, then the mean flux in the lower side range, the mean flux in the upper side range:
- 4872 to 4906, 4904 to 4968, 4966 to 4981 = -0.17 mag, 24.6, 24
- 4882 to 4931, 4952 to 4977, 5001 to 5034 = 0.12 mag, 27.5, 23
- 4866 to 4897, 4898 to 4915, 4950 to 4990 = -0.16 mag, 23.7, 23.6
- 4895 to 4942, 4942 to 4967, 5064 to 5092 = 0.08 mag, 29.2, 26.1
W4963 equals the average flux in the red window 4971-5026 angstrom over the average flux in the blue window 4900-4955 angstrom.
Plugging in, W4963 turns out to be 0.8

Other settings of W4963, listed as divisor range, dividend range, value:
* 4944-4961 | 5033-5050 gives 0.92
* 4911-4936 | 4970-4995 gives 0.82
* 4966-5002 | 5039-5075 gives 1.08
